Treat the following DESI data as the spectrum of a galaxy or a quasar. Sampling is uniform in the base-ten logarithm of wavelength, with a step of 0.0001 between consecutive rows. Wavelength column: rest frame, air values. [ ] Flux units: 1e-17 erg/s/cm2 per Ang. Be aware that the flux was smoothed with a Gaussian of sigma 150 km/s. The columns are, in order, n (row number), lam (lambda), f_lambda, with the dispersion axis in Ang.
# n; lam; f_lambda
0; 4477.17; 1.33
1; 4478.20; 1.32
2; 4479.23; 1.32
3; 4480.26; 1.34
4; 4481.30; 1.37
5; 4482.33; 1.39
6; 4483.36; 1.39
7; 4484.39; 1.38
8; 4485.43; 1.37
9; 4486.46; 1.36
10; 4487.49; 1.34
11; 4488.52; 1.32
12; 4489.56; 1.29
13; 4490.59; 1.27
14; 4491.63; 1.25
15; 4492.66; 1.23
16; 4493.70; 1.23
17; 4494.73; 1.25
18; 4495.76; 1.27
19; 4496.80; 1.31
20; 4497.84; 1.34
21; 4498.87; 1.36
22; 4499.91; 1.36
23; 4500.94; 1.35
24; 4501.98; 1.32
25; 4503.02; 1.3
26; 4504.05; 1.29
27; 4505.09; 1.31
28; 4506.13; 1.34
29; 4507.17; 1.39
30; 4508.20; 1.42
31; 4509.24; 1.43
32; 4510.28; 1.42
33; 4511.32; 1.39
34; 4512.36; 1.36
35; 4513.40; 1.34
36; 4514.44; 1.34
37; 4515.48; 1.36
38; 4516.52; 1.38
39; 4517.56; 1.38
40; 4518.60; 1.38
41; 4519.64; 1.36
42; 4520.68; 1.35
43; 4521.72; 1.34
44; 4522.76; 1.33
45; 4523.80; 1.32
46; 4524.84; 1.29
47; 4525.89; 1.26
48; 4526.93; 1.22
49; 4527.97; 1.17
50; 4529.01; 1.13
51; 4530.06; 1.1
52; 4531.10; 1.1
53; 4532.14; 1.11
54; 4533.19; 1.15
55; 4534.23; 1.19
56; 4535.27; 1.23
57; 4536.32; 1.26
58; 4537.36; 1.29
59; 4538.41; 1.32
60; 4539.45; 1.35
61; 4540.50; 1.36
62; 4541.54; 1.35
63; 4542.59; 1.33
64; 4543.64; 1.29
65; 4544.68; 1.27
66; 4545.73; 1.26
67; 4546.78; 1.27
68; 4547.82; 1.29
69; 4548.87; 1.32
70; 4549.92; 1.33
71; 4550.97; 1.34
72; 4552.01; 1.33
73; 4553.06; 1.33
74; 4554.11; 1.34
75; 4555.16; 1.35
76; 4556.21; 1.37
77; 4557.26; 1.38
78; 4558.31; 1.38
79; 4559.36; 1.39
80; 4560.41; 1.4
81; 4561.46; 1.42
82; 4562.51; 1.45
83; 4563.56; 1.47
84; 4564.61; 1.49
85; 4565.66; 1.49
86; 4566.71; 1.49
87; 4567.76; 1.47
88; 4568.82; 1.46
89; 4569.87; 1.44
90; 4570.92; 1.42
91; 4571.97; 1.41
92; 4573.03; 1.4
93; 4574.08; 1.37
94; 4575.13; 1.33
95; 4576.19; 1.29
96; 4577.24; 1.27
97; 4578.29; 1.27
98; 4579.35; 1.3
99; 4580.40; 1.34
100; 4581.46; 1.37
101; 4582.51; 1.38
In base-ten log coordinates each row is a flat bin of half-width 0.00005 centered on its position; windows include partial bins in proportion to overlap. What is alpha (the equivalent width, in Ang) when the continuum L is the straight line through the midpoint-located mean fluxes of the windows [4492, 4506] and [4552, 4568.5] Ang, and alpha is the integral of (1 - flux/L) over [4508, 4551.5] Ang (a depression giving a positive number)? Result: 1.9 Ang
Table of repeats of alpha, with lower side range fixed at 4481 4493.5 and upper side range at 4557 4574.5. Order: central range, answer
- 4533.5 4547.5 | 1.1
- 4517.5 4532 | 1.2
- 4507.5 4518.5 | -0.2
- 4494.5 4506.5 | 0.2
